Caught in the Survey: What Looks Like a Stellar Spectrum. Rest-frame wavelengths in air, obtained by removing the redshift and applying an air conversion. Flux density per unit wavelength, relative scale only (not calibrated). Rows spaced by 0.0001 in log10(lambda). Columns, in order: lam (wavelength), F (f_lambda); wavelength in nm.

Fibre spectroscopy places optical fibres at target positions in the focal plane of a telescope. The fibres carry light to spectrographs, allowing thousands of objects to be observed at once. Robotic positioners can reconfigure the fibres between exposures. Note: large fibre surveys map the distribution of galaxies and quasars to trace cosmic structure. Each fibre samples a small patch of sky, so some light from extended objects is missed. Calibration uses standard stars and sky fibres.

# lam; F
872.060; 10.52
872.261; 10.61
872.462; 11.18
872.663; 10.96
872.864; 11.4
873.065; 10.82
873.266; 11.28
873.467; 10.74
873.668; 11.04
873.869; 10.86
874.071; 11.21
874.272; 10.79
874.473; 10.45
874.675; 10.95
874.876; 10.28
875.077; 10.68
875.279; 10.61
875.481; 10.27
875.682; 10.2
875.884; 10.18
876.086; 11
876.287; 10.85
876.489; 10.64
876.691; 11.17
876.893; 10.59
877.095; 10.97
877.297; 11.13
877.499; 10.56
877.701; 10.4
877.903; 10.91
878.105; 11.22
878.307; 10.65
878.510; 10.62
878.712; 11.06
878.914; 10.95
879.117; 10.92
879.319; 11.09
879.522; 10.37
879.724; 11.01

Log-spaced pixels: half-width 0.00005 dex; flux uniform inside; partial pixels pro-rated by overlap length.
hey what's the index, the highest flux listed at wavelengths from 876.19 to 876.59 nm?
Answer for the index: 10.85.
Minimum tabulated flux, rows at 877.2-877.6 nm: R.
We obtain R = 10.56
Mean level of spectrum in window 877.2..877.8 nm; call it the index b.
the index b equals 10.7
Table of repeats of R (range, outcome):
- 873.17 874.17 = 10.74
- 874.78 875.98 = 10.18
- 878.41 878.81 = 10.62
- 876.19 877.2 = 10.59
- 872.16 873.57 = 10.61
